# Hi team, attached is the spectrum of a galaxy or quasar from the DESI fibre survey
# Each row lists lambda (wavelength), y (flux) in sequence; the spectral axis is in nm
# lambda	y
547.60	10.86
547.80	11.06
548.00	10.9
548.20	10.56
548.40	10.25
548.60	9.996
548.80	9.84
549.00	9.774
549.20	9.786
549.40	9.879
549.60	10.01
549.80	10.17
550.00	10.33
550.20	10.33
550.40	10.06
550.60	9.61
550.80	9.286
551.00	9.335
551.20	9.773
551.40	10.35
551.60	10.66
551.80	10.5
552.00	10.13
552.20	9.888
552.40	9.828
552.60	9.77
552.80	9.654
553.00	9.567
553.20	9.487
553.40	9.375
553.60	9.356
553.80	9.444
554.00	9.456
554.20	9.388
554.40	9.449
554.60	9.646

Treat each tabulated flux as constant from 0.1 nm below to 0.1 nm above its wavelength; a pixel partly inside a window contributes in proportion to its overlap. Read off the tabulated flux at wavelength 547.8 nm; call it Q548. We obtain 11.06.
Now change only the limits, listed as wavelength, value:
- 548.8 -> 9.84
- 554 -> 9.456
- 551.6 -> 10.66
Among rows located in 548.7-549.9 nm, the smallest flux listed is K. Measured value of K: 9.774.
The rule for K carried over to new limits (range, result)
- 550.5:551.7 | 9.286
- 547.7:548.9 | 9.84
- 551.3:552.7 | 9.77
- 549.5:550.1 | 10.01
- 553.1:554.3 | 9.356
